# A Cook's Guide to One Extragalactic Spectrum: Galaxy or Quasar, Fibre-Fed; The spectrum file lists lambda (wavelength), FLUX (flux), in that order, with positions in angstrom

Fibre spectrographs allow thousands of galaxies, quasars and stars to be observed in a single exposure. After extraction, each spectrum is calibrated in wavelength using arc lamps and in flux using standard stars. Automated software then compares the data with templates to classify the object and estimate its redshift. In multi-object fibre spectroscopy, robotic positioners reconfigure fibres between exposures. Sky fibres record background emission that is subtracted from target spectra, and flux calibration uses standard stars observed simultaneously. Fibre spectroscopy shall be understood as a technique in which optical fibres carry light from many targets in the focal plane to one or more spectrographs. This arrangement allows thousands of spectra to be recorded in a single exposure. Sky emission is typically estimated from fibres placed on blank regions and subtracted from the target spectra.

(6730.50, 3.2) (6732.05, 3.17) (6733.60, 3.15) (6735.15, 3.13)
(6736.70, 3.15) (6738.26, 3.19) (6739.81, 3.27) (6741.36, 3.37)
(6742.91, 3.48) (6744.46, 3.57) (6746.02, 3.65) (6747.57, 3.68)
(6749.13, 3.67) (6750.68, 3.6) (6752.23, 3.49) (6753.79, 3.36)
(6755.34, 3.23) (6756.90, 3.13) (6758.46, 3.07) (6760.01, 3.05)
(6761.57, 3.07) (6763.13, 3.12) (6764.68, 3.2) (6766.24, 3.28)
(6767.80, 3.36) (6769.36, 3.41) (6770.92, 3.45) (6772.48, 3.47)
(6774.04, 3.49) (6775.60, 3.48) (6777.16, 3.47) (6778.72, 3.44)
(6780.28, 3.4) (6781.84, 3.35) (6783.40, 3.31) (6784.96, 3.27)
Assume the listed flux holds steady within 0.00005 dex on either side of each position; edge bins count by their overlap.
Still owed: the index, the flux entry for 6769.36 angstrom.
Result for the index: 3.41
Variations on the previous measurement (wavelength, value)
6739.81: 3.27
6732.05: 3.17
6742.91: 3.48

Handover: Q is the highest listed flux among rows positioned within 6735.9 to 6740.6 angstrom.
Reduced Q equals 3.27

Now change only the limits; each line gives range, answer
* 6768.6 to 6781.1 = 3.49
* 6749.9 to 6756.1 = 3.6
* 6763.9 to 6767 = 3.28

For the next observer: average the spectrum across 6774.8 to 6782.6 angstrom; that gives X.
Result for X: 3.43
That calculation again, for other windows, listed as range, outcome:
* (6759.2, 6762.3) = 3.06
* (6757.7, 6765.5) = 3.11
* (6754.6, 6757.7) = 3.17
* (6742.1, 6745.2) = 3.53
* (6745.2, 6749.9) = 3.66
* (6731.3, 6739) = 3.16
